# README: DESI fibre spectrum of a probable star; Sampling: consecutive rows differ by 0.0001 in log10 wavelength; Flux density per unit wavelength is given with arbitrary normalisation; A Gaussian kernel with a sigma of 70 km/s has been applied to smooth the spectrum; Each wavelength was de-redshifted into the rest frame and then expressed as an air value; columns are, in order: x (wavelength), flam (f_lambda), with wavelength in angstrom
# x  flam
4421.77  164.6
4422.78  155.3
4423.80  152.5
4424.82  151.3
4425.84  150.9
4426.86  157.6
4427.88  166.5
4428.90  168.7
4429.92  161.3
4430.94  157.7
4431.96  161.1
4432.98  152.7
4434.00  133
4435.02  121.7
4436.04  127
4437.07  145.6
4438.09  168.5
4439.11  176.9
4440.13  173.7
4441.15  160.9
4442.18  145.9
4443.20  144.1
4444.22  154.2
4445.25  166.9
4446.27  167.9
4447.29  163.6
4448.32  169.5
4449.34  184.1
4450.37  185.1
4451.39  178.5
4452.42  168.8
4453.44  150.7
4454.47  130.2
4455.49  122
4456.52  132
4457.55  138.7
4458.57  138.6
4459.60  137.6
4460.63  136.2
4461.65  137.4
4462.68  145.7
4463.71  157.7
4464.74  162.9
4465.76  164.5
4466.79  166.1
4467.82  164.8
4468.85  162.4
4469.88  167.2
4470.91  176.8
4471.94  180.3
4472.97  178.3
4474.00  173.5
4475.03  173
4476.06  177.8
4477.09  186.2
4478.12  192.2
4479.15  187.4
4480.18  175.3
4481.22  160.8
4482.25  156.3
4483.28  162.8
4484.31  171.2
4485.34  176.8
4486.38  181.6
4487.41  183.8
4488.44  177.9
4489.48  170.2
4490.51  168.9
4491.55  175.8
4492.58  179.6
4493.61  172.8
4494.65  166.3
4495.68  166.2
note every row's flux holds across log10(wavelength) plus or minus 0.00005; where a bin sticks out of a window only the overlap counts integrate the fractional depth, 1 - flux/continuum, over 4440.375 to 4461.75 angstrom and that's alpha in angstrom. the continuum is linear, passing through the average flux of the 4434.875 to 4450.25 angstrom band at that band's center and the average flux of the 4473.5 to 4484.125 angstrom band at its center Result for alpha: 1.2 angstrom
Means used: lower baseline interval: 160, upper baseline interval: 174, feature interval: 154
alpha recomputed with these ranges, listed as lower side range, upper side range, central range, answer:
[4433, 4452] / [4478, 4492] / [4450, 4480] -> 1.1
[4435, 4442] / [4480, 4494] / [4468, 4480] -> -0.7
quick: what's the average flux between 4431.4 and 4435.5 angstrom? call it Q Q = 143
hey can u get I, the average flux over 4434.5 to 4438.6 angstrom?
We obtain 141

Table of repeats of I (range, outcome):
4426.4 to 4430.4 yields 164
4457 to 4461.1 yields 138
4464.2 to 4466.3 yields 164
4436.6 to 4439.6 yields 164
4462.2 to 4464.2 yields 152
